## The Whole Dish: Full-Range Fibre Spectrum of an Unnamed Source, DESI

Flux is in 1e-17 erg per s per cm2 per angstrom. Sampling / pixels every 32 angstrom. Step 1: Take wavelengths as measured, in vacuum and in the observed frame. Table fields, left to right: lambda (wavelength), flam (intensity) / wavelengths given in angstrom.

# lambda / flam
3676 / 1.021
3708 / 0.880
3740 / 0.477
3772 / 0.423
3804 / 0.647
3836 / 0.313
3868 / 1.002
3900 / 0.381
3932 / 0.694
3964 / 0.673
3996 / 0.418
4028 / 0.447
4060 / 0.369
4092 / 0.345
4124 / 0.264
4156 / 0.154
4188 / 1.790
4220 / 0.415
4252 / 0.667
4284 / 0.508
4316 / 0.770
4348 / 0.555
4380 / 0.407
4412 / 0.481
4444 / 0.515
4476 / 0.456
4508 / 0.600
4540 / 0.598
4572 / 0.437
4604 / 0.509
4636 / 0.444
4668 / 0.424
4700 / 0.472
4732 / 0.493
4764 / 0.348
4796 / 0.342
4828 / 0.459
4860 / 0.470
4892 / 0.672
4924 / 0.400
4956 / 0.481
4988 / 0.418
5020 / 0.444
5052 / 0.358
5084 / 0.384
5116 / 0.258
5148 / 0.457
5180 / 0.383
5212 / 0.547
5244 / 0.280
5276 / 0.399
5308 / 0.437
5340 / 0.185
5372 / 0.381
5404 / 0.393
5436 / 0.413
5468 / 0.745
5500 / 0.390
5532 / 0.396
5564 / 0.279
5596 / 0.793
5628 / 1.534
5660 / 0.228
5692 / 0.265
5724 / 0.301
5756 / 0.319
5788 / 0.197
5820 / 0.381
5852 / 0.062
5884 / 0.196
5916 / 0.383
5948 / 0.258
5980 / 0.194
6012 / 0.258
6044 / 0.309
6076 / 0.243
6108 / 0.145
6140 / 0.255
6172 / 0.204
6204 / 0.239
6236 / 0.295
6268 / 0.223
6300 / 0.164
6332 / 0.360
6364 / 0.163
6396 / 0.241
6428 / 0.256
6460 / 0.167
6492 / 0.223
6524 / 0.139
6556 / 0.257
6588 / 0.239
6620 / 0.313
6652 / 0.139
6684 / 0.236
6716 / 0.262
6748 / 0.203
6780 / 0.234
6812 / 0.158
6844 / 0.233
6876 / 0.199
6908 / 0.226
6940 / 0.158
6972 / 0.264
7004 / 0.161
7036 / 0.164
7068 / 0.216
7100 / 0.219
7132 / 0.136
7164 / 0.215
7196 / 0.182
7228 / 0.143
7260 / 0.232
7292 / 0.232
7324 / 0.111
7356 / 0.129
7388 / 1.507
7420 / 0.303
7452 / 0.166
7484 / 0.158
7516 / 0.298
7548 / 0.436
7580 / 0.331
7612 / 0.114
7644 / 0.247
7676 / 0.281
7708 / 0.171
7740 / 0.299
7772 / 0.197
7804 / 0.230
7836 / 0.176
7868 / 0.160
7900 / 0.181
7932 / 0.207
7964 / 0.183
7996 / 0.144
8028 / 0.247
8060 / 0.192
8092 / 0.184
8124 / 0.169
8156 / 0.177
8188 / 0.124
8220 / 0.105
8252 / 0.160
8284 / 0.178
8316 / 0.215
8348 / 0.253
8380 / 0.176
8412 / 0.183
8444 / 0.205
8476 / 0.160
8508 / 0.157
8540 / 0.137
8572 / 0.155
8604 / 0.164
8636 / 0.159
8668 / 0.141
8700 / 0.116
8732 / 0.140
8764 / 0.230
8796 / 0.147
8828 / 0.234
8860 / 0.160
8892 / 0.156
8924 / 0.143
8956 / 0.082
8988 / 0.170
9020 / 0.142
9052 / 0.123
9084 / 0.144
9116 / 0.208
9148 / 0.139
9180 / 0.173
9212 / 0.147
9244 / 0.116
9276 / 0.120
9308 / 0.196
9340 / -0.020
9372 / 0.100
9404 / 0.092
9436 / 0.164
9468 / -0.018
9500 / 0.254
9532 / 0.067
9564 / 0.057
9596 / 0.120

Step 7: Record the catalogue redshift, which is 0.125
